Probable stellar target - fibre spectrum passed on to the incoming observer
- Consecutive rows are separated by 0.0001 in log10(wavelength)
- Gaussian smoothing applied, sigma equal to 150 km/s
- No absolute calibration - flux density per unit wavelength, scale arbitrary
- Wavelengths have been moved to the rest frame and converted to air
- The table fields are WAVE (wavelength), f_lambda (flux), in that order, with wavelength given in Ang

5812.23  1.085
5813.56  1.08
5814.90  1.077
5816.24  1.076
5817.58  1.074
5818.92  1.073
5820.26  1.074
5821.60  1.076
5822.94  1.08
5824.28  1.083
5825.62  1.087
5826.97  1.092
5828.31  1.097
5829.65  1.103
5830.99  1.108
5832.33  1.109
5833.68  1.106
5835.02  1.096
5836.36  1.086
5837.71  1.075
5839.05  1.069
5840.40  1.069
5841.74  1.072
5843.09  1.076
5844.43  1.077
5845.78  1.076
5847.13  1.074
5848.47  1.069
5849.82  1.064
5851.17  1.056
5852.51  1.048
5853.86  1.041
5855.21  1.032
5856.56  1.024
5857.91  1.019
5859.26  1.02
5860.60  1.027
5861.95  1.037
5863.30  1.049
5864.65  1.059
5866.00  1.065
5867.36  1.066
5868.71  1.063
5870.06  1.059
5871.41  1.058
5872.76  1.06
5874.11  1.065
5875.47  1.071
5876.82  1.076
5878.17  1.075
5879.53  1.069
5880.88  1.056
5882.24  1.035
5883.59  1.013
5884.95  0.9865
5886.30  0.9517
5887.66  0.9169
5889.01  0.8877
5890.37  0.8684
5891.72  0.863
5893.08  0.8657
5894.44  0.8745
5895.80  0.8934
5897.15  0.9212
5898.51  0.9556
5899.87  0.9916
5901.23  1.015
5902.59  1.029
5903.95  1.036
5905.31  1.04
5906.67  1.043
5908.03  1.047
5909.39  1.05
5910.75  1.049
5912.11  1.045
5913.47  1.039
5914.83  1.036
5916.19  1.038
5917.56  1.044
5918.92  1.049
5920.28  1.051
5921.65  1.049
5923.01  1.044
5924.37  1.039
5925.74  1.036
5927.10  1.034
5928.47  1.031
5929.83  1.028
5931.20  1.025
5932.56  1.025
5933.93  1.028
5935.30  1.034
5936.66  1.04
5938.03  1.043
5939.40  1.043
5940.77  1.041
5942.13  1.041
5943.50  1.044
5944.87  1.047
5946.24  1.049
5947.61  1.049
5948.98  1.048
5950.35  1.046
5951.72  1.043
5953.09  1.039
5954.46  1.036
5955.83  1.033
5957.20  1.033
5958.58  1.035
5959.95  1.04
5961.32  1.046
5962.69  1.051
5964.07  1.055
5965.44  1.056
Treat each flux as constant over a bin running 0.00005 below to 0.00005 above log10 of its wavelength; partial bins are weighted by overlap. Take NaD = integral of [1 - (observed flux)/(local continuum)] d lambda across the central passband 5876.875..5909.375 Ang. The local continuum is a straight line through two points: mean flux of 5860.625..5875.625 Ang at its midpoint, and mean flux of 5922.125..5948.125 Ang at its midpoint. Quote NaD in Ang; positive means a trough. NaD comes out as 2.2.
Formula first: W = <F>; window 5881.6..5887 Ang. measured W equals 0.996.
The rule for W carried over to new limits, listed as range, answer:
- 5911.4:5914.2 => 1.04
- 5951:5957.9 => 1.04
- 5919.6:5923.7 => 1.05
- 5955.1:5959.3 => 1.03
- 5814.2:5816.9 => 1.08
